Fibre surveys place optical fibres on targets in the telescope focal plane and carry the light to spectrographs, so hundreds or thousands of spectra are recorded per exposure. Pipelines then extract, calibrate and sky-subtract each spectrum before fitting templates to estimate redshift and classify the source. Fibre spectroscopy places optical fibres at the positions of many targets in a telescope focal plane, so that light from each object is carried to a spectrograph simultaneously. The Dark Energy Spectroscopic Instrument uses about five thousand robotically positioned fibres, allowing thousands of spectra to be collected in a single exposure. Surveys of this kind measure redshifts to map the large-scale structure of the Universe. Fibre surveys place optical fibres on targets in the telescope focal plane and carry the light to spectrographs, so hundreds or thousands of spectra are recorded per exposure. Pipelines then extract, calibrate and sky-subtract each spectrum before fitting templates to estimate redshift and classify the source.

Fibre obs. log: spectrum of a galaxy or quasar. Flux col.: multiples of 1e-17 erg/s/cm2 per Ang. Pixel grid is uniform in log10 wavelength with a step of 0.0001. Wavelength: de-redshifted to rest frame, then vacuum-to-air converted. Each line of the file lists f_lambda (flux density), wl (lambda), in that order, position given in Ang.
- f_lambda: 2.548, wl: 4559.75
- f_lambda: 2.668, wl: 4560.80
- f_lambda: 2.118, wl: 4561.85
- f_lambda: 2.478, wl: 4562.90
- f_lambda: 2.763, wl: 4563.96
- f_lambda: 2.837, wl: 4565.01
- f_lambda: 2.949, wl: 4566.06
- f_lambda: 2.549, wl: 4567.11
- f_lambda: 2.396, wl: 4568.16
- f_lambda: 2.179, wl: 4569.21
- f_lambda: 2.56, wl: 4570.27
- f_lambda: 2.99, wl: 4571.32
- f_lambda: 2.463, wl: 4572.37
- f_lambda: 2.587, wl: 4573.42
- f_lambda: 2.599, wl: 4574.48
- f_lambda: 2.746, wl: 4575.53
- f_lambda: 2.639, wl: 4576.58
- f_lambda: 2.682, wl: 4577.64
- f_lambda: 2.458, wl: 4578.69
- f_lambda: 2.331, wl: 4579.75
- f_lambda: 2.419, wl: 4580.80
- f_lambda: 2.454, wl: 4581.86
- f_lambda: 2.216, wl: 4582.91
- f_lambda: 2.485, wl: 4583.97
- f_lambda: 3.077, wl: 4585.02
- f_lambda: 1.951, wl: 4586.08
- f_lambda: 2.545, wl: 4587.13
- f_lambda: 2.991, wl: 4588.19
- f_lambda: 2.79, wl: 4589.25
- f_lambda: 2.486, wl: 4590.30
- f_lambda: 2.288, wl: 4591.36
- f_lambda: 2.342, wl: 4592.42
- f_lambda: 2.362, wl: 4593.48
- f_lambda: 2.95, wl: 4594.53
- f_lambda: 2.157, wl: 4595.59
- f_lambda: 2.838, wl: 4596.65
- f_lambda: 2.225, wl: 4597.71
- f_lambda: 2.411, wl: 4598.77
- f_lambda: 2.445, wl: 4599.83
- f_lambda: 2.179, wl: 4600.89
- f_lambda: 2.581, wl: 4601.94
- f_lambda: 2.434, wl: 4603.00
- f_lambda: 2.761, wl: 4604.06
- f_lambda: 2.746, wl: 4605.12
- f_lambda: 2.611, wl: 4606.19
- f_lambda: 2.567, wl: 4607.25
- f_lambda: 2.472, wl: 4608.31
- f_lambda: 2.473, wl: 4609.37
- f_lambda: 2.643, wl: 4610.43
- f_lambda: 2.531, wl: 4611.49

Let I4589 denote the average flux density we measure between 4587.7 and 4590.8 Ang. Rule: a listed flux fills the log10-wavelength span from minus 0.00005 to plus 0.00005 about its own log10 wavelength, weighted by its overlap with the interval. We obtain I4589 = 2.76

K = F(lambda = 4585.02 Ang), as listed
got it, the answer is 3.077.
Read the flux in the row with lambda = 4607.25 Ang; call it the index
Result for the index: 2.567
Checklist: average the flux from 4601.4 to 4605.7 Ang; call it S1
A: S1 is 2.63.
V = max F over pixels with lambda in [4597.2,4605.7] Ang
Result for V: 2.761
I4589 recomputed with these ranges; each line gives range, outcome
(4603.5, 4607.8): 2.66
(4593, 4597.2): 2.58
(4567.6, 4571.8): 2.53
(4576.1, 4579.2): 2.59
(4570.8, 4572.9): 2.73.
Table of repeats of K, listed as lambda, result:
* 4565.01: 2.837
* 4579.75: 2.331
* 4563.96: 2.763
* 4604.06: 2.761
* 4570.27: 2.56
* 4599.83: 2.445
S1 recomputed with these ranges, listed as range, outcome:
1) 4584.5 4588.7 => 2.64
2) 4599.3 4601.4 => 2.31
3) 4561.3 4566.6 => 2.63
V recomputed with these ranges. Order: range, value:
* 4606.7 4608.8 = 2.567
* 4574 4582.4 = 2.746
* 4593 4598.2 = 2.95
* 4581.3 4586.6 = 3.077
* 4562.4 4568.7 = 2.949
